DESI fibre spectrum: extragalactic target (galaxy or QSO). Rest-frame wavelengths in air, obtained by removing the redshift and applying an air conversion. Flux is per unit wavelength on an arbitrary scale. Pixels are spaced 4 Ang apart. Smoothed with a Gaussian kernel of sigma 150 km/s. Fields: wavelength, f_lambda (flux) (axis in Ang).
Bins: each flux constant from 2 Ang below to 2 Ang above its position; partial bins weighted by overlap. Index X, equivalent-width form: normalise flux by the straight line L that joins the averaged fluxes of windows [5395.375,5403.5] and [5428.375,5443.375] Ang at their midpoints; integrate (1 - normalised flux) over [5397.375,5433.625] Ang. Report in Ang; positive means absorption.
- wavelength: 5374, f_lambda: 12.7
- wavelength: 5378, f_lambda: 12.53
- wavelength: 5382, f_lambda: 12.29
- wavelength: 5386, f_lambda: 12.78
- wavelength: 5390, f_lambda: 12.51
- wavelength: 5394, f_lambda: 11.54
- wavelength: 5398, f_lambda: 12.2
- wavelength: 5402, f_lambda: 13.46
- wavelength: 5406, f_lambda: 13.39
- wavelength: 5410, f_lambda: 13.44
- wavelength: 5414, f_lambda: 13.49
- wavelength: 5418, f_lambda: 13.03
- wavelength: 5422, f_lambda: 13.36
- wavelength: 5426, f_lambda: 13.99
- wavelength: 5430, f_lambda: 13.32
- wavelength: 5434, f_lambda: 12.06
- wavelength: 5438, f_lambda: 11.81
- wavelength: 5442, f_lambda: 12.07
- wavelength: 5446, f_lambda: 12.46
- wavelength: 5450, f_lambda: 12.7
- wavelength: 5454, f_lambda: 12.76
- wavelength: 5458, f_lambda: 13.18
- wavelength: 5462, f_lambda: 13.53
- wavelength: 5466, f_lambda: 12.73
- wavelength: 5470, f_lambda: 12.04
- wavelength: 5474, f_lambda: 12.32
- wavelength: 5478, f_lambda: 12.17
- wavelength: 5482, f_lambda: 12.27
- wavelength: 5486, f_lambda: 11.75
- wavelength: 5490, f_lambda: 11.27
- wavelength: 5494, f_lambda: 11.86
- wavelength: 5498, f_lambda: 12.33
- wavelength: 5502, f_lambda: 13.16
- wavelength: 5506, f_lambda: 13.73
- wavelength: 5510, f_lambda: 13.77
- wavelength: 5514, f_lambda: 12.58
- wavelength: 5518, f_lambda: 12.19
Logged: -2.2 Ang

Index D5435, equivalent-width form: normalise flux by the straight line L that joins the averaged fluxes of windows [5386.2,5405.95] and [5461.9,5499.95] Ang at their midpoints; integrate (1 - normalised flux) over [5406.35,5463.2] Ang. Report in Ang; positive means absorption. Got -2.6 Ang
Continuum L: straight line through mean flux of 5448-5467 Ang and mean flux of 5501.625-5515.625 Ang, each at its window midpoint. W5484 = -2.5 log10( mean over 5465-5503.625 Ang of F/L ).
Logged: 0.087 mag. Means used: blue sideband 13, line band 12.2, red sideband 13.3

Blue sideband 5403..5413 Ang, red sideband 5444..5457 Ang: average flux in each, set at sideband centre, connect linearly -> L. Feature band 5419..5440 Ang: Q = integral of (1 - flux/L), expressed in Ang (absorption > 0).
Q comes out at 0.2 Ang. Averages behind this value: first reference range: 13.4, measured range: 12.9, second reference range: 12.7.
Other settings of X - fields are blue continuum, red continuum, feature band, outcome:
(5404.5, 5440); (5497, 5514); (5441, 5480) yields 1.6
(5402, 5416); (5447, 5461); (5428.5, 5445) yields 1.0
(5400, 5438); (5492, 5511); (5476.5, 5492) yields 1.4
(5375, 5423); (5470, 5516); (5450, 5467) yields -0.6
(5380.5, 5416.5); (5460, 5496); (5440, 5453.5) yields 0.0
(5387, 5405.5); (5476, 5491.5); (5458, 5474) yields -1.0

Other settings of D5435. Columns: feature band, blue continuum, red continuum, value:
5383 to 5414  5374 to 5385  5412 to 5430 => 0.3 Ang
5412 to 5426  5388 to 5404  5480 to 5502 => -1.2 Ang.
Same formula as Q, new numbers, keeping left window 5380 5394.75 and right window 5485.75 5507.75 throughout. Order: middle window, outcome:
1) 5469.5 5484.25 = 0.20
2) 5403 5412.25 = -0.80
